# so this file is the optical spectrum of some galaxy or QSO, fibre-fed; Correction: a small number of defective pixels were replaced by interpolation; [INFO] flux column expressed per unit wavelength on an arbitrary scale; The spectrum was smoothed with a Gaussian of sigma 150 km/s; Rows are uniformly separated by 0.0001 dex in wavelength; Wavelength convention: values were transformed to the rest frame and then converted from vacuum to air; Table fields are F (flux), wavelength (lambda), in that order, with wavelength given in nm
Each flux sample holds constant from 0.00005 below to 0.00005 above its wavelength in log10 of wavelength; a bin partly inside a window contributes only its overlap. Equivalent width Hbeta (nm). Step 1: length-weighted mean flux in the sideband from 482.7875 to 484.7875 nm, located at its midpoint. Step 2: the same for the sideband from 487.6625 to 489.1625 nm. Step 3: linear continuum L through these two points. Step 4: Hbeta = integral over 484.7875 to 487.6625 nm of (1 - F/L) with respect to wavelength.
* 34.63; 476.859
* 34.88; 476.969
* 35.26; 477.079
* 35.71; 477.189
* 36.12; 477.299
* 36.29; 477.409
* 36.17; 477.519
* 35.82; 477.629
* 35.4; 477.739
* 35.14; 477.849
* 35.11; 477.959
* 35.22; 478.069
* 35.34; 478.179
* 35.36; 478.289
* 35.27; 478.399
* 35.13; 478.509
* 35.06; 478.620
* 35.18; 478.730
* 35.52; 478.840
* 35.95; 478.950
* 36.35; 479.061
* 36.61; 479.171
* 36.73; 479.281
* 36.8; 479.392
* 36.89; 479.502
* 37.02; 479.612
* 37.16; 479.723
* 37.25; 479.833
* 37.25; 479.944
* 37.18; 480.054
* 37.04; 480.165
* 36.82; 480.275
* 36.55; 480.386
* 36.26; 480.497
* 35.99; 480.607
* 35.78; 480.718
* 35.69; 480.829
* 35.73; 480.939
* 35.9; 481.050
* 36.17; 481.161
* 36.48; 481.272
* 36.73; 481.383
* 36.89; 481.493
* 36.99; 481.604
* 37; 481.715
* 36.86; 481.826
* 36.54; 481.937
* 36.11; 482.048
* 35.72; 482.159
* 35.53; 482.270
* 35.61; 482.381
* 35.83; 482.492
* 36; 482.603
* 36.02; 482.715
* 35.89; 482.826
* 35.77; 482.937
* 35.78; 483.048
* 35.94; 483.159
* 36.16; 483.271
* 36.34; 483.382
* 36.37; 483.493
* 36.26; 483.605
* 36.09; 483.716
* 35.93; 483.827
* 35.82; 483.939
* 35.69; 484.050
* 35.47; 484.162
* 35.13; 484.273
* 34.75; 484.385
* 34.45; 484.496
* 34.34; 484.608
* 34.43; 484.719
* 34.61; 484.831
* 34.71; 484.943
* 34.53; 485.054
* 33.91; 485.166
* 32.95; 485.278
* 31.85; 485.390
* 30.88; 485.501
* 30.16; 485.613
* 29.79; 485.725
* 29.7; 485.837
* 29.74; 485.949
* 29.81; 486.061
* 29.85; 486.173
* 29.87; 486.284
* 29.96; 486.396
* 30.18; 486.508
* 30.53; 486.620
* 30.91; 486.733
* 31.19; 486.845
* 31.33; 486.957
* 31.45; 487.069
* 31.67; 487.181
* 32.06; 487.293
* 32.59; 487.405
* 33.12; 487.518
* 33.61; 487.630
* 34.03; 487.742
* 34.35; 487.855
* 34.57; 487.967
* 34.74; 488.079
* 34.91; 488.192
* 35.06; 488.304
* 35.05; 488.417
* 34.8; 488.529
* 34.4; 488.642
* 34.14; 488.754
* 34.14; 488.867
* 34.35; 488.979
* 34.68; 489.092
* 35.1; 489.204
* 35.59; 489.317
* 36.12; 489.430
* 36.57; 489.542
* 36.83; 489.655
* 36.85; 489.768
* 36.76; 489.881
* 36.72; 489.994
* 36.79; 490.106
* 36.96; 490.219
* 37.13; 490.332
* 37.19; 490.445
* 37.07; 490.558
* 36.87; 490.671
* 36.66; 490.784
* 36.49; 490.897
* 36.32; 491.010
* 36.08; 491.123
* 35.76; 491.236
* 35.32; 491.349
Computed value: 0.29 nm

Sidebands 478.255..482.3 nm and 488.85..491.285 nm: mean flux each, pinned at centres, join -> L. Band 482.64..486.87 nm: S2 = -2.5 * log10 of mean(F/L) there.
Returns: 0.09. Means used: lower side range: 36.3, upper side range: 36.3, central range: 33.5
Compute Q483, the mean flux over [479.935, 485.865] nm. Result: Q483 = 35.3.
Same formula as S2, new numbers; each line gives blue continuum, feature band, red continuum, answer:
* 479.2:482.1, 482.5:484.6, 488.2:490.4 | 0.017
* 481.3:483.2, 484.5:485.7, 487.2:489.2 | 0.064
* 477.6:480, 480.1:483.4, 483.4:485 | -0.017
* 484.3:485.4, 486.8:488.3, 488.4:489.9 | 0.057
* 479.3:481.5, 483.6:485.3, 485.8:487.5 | -0.068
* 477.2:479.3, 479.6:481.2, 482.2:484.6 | -0.025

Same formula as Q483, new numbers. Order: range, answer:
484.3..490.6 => 33.6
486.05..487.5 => 31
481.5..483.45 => 36.1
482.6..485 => 35.5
